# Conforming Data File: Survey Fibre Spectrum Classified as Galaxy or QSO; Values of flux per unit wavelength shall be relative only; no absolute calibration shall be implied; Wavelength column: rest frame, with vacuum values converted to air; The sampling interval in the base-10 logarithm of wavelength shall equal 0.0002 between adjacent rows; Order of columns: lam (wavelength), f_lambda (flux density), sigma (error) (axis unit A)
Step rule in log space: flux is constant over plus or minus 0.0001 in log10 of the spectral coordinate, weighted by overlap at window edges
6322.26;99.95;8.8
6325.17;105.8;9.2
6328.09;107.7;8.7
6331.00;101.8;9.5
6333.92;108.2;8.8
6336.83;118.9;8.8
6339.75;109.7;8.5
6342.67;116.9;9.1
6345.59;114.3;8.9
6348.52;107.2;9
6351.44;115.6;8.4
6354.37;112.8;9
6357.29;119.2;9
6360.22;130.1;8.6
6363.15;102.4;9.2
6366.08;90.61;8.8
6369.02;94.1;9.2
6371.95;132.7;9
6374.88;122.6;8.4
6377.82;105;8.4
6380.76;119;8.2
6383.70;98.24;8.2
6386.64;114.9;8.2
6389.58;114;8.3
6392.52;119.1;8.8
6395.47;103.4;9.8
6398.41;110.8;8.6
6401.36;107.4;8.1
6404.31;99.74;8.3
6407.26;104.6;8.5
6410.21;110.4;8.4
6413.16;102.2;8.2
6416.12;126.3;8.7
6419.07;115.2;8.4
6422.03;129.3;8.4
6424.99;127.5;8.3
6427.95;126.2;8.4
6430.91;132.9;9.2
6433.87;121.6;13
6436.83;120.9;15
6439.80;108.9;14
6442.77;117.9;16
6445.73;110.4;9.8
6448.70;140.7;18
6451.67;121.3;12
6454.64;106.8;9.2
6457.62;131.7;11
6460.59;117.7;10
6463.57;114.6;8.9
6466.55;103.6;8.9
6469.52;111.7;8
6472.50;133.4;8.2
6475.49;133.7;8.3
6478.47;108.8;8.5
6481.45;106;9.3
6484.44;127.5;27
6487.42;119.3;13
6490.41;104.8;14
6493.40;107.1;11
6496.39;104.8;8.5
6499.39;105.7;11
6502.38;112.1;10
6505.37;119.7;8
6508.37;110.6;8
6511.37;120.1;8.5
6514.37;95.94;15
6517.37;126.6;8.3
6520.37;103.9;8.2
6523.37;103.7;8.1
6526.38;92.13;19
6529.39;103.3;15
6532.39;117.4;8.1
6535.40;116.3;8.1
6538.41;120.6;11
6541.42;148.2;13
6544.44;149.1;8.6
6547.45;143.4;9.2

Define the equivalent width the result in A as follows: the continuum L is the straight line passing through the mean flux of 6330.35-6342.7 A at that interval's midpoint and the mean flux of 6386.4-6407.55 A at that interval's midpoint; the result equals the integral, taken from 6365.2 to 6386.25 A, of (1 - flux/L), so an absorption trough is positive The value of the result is 0.02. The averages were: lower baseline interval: 111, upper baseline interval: 109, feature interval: 110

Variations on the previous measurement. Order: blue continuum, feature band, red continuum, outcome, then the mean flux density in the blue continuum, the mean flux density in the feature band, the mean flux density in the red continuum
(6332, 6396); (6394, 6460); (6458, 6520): -2.2 A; 112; 117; 114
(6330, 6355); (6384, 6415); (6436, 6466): 1.8 A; 112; 108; 119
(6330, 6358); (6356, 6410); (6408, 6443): 2.6 A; 112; 110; 120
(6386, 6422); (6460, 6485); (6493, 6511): -1.4 A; 111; 117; 111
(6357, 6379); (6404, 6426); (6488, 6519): -0.7 A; 112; 115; 111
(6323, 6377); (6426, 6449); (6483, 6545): -1.8 A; 111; 122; 114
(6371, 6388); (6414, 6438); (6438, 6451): -1.3 A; 115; 124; 120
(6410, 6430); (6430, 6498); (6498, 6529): -1.4 A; 121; 117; 109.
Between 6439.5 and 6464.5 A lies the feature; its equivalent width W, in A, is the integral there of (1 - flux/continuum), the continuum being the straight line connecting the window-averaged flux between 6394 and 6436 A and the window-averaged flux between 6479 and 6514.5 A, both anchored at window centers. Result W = -1.2 A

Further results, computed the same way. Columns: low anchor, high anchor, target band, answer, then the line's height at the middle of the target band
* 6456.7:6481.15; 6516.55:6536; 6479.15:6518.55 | 0.31 A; 113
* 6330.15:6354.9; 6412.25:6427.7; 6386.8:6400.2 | 0.68 A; 118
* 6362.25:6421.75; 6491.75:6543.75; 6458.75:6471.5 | -0.18 A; 112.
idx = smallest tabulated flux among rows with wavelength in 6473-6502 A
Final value 104.8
